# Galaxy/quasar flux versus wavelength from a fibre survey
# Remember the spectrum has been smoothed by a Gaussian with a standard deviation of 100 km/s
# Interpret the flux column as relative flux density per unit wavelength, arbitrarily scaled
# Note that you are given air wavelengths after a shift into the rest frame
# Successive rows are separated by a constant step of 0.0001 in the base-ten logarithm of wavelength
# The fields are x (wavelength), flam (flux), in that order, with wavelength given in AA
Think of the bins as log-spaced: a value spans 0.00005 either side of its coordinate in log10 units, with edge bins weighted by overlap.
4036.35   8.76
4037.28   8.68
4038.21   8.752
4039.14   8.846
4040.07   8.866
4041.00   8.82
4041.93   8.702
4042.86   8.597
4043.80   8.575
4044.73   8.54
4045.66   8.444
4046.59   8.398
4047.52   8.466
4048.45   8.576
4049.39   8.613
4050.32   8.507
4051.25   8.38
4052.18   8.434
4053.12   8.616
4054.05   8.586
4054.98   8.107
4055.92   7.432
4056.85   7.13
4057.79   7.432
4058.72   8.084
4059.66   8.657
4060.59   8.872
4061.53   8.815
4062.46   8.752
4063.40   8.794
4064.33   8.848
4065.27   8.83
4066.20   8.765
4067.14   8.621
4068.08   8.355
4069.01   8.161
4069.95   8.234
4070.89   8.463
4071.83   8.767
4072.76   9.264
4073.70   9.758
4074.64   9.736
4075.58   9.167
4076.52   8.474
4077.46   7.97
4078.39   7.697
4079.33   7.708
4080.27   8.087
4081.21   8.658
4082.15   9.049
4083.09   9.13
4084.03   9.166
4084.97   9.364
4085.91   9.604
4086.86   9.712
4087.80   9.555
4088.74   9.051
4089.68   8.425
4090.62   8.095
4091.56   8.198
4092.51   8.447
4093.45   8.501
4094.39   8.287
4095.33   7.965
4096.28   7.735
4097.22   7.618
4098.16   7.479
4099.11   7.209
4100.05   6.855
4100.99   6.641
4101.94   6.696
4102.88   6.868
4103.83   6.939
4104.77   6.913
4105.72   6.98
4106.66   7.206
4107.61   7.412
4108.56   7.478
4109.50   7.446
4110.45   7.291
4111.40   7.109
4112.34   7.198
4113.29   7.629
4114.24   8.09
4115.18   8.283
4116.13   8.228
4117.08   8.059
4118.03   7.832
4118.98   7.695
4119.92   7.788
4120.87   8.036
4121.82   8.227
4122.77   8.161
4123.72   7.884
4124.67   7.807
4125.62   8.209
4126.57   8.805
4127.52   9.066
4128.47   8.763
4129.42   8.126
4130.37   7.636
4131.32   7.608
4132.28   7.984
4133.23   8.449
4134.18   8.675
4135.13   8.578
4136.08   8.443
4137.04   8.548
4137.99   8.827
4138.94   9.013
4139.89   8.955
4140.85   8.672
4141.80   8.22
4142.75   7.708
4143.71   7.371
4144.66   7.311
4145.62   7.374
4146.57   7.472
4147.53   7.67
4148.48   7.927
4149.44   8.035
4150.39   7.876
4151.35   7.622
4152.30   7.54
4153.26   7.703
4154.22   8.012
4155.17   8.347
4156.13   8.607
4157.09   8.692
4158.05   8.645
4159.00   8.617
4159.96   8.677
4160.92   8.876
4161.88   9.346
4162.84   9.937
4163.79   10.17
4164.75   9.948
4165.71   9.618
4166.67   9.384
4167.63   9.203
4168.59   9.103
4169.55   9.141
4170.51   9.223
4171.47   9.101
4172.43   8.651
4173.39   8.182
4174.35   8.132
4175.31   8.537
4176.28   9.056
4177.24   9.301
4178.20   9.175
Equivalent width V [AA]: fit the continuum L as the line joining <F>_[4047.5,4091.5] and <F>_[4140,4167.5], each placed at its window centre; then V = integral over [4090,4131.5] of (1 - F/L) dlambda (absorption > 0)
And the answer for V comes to 3.8 AA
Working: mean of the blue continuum 8.61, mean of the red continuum 8.42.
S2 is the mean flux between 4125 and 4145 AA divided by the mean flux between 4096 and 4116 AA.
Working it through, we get 1.1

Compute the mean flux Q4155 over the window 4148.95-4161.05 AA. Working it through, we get 8.23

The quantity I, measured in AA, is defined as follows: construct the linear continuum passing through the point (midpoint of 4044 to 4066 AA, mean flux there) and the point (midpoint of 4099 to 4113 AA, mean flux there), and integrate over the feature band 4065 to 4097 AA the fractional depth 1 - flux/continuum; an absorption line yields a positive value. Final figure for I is -3.86 AA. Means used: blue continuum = 8.41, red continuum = 7.09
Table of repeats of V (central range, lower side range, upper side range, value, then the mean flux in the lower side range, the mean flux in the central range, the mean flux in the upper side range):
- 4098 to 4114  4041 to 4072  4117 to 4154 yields 2.1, 8.44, 7.14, 8.09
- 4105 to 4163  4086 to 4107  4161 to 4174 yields 3.5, 7.83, 8.08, 9.29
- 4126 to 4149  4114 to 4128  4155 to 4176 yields 0.7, 8.15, 8.22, 9.01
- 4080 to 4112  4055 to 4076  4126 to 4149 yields 1.7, 8.57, 7.97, 8.22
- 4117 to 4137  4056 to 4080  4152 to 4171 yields 1.4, 8.51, 8.19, 8.95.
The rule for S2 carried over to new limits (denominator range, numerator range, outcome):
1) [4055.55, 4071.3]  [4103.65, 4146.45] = 0.95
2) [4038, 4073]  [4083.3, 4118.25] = 0.93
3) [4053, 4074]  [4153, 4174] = 1.06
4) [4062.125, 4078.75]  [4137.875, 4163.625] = 0.95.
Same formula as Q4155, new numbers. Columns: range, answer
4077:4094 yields 8.69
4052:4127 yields 8.17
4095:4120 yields 7.42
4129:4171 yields 8.48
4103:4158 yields 7.95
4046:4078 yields 8.53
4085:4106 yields 7.94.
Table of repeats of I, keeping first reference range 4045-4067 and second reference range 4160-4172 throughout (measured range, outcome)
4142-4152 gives 1.7 AA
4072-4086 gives -0.3 AA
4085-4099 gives 0.4 AA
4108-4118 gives 1.4 AA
